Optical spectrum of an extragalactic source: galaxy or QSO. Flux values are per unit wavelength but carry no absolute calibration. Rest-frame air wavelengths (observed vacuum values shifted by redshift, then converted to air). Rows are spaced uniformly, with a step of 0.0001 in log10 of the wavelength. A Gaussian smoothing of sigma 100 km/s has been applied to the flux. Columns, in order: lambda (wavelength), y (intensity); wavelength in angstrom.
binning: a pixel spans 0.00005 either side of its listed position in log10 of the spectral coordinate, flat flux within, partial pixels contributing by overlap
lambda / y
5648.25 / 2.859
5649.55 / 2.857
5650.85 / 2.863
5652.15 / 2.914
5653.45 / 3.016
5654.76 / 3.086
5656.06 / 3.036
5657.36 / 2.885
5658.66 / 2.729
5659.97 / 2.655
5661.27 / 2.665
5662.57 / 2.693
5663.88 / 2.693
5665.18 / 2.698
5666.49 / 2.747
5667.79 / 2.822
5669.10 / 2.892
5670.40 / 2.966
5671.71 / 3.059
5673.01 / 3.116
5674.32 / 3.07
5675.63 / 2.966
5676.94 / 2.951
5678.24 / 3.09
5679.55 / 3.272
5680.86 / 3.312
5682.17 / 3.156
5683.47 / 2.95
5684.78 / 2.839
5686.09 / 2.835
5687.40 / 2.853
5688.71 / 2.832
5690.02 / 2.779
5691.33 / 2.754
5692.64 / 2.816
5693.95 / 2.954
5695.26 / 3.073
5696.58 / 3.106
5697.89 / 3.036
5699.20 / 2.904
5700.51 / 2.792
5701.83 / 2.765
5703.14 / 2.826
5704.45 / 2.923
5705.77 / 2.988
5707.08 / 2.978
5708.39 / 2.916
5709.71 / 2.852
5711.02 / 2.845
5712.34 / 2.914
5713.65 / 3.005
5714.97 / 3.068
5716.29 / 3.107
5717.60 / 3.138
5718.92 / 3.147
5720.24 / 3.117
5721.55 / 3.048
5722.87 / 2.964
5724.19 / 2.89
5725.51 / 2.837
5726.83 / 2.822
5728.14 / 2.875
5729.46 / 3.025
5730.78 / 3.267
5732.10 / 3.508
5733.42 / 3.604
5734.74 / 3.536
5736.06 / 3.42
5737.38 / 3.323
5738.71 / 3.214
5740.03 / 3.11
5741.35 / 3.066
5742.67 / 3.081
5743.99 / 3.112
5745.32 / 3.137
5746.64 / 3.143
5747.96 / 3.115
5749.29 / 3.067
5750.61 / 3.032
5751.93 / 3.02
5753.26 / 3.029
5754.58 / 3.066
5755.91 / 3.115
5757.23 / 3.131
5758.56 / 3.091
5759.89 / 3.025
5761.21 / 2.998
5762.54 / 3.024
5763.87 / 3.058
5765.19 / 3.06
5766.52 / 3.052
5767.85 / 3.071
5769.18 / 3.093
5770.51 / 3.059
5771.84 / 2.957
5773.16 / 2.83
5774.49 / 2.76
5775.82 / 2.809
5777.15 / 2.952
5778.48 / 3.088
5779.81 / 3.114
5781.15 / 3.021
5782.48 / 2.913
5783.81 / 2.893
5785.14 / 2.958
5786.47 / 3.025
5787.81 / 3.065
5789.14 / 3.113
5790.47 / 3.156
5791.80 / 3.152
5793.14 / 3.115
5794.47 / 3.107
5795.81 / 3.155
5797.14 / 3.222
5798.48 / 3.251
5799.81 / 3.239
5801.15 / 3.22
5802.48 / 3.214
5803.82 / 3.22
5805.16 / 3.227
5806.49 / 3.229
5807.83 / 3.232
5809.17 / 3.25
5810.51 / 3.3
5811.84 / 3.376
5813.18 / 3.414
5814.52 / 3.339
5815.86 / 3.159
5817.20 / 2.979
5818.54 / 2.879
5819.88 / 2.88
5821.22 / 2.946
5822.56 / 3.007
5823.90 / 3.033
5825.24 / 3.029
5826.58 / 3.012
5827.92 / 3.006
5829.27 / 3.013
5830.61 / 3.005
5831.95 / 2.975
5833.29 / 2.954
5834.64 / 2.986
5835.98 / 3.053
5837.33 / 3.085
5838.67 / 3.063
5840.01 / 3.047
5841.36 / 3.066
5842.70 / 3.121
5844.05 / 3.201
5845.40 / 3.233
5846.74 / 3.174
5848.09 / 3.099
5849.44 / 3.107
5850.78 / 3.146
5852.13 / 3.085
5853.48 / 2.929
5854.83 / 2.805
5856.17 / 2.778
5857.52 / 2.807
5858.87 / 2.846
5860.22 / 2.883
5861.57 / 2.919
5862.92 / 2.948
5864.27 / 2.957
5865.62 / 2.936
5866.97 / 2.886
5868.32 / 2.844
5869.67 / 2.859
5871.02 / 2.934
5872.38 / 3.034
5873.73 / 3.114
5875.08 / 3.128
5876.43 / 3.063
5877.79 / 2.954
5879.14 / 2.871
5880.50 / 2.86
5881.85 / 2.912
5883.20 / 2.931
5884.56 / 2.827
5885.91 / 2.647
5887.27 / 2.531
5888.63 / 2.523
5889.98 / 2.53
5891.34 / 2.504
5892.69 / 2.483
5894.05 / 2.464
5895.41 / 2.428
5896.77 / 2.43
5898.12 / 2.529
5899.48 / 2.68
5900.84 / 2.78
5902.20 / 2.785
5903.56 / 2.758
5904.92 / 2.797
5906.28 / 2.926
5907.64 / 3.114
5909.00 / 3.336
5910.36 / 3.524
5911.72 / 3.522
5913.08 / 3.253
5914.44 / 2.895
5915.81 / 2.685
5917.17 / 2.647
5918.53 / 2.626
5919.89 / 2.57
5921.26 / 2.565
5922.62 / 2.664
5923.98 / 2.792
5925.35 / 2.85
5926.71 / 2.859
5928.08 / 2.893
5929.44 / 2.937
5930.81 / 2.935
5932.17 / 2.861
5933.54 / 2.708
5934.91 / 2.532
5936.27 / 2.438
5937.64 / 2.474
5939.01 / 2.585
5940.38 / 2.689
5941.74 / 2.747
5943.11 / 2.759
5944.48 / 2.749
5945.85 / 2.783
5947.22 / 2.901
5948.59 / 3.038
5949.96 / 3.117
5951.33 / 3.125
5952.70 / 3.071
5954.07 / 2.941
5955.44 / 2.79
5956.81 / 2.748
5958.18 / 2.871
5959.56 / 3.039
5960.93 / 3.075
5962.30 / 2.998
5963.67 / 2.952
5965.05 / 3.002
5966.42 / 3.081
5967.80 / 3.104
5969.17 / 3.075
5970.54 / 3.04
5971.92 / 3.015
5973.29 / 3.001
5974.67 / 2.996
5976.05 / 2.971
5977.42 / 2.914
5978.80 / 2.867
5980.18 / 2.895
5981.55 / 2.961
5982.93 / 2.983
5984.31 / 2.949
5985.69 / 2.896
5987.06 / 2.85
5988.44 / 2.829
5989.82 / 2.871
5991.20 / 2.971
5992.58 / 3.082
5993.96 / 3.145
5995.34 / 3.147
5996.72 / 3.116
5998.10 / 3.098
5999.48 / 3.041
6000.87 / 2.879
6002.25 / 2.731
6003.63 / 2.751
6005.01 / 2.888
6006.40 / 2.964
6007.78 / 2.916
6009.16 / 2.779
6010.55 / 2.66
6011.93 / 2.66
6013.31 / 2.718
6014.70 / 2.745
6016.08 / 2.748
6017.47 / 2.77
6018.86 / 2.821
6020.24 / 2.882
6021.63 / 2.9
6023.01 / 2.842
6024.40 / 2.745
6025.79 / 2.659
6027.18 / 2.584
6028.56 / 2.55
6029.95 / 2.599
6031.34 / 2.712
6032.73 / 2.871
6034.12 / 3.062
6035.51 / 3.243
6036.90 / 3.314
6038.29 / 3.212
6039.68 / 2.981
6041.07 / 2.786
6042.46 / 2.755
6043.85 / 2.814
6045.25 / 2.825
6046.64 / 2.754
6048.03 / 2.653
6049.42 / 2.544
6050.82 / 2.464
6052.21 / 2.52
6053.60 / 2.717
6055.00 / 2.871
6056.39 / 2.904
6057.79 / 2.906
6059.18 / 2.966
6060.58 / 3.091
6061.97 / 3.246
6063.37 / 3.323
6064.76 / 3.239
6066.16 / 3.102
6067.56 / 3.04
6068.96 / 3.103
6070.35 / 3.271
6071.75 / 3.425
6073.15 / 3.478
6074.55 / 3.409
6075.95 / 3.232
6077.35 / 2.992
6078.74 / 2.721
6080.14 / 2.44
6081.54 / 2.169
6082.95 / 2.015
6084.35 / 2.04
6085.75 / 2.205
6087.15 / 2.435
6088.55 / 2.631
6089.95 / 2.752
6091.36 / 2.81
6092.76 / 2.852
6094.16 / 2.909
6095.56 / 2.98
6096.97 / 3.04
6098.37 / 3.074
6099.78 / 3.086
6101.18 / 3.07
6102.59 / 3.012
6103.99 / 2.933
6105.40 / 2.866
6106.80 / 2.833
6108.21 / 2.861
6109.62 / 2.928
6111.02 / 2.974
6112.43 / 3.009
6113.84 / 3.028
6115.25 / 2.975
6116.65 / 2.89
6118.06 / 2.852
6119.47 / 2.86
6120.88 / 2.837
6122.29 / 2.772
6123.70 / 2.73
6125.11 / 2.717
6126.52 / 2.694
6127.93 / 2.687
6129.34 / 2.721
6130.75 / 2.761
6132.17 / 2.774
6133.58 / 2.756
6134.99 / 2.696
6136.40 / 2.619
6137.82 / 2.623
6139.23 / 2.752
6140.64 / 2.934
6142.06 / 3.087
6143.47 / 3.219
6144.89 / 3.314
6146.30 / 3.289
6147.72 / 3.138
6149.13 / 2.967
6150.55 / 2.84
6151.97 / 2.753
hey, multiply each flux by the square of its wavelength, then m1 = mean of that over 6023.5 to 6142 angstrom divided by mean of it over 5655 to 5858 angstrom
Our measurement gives 1.05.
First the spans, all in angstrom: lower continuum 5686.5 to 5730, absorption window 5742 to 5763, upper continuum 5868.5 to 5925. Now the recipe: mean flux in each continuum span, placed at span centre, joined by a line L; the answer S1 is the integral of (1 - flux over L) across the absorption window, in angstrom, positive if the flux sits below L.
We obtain -1.2 angstrom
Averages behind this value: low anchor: 2.94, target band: 3.07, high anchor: 2.82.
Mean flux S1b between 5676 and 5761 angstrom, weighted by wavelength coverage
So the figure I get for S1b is 3.04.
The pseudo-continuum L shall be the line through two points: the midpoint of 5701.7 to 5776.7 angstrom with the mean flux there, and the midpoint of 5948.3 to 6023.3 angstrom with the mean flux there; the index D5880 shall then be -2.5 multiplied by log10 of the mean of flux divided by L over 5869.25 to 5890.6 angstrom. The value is 0.05 mag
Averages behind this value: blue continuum 3.06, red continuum 2.93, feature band 2.86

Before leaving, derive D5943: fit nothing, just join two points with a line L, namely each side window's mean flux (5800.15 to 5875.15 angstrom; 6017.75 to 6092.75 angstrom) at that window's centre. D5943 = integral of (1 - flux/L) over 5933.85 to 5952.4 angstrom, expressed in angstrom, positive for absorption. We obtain 1.1 angstrom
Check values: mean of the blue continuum 3.05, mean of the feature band 2.77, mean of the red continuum 2.84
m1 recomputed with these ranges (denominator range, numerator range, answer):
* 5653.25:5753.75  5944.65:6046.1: 1.07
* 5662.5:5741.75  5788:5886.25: 1.06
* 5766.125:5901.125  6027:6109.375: 1.04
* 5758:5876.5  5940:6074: 1.02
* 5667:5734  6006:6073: 1.08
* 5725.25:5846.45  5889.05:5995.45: 0.97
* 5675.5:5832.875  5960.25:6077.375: 1.05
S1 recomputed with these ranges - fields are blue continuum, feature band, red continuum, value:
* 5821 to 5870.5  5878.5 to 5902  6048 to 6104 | 2.59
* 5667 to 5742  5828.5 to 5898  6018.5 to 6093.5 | 1.03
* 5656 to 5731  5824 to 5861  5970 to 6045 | -1.33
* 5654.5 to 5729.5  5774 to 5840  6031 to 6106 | -3.79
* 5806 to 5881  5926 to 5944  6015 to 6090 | 1.36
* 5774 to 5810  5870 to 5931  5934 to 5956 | 1.28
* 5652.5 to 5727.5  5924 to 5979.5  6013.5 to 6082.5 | 0.32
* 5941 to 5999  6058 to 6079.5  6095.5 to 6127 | -1.75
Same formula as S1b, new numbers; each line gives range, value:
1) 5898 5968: 2.87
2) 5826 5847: 3.06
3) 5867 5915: 2.85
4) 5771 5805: 3.06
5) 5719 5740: 3.16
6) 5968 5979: 3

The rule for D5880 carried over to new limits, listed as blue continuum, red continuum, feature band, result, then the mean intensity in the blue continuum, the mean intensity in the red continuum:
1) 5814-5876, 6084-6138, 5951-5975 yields -0.03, 3.01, 2.81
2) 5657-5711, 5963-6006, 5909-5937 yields 0.04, 2.91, 2.97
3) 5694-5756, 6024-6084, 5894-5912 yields 0.04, 3.06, 2.89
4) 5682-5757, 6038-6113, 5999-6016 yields 0.04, 3.03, 2.87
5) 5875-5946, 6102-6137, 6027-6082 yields -0.04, 2.78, 2.83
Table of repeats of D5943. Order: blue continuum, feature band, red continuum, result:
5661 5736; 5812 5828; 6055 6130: -0.6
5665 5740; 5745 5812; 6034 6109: -2.3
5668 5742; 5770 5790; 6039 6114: 0.1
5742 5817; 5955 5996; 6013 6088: -0.8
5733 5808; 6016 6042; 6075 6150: 0.3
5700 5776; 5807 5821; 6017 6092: -0.8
